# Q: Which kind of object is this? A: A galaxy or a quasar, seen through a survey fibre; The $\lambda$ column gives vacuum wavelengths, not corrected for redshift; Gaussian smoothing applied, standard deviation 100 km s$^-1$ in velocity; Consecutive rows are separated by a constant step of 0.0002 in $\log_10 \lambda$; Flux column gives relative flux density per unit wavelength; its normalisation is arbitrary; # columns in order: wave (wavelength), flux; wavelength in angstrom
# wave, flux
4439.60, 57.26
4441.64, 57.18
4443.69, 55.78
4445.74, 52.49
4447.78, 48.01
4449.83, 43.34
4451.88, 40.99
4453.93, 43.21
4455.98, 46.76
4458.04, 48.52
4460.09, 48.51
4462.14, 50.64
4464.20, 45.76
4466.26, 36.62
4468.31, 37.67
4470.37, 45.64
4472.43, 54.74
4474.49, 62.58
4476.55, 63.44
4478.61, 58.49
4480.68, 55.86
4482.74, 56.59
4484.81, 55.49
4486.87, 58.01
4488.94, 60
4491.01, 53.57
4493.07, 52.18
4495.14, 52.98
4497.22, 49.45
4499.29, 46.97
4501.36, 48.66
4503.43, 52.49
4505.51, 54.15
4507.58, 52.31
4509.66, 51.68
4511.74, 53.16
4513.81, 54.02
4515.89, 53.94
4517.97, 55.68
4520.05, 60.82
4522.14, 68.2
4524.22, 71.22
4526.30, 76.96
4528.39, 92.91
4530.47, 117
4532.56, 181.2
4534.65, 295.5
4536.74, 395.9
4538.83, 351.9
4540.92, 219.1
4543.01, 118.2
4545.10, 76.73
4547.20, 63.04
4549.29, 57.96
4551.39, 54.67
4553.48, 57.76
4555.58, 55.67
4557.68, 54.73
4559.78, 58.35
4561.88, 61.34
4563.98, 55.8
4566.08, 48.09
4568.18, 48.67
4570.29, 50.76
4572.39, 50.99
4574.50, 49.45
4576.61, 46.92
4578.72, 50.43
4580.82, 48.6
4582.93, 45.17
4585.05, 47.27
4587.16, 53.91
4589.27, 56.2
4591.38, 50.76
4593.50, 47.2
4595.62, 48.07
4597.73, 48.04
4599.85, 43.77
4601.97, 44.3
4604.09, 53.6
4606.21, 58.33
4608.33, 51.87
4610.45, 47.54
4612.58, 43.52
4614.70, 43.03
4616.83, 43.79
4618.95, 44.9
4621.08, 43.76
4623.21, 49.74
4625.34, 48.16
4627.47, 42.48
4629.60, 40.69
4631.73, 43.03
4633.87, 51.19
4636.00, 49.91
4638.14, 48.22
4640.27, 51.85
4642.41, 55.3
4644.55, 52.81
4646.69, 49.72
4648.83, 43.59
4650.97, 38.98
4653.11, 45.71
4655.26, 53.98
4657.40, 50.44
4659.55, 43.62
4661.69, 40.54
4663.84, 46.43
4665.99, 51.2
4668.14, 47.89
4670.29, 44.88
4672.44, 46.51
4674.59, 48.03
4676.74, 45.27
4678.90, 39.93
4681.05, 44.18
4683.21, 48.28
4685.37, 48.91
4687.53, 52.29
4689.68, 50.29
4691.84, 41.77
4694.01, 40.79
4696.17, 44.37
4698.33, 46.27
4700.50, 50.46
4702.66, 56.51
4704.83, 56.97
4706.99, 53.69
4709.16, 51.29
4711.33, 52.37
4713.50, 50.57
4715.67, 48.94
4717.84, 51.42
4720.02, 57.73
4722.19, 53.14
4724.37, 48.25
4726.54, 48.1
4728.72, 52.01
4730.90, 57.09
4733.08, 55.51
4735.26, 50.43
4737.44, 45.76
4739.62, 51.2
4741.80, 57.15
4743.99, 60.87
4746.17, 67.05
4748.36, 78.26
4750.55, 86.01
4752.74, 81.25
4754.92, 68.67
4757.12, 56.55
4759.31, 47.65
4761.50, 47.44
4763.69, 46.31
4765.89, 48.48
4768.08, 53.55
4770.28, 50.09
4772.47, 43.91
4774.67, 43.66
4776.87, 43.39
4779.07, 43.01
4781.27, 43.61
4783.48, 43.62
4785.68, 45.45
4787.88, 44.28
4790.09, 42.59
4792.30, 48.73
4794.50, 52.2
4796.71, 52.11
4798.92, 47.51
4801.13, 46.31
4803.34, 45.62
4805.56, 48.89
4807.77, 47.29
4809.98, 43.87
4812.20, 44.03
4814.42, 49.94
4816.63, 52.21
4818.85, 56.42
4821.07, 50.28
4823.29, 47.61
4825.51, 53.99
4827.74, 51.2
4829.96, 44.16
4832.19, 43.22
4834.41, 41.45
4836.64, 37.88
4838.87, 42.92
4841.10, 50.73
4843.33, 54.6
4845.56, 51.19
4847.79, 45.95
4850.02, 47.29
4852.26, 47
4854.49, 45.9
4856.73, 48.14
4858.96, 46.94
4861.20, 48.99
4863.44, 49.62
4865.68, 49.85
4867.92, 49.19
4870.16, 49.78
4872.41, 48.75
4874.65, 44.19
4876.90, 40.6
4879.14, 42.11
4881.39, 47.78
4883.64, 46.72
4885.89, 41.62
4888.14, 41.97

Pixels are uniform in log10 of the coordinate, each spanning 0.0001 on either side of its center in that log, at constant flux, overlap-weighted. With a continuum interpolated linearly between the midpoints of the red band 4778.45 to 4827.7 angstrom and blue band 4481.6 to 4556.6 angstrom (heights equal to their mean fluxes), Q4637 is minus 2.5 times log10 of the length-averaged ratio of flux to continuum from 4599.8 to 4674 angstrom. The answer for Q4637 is 0.494 mag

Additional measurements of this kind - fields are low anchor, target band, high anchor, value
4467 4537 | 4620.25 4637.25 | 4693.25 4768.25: 0.360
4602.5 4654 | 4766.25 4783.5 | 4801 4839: 0.033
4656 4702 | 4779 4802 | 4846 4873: 0.025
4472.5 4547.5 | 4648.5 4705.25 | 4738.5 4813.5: 0.397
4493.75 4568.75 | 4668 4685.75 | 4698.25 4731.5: 0.309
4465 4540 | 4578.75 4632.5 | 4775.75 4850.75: 0.468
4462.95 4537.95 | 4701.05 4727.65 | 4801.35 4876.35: 0.127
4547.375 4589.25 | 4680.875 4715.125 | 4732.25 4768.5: 0.160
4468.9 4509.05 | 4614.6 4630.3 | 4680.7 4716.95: 0.145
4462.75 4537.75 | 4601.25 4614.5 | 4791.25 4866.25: 0.337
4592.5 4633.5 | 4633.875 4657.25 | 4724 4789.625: -0.021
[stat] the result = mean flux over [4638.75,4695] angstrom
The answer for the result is 47.1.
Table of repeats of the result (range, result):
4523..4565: 125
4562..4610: 50.1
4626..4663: 47.2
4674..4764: 53.4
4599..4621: 47.3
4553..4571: 54.5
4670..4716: 48.4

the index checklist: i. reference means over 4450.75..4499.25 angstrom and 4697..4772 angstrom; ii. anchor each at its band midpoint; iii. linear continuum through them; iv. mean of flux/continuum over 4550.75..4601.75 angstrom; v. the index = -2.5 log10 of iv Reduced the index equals 0.03 mag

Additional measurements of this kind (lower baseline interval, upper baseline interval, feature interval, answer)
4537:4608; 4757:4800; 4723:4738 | 0.034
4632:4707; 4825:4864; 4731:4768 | -0.236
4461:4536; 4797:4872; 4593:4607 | 0.269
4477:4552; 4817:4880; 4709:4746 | 0.213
